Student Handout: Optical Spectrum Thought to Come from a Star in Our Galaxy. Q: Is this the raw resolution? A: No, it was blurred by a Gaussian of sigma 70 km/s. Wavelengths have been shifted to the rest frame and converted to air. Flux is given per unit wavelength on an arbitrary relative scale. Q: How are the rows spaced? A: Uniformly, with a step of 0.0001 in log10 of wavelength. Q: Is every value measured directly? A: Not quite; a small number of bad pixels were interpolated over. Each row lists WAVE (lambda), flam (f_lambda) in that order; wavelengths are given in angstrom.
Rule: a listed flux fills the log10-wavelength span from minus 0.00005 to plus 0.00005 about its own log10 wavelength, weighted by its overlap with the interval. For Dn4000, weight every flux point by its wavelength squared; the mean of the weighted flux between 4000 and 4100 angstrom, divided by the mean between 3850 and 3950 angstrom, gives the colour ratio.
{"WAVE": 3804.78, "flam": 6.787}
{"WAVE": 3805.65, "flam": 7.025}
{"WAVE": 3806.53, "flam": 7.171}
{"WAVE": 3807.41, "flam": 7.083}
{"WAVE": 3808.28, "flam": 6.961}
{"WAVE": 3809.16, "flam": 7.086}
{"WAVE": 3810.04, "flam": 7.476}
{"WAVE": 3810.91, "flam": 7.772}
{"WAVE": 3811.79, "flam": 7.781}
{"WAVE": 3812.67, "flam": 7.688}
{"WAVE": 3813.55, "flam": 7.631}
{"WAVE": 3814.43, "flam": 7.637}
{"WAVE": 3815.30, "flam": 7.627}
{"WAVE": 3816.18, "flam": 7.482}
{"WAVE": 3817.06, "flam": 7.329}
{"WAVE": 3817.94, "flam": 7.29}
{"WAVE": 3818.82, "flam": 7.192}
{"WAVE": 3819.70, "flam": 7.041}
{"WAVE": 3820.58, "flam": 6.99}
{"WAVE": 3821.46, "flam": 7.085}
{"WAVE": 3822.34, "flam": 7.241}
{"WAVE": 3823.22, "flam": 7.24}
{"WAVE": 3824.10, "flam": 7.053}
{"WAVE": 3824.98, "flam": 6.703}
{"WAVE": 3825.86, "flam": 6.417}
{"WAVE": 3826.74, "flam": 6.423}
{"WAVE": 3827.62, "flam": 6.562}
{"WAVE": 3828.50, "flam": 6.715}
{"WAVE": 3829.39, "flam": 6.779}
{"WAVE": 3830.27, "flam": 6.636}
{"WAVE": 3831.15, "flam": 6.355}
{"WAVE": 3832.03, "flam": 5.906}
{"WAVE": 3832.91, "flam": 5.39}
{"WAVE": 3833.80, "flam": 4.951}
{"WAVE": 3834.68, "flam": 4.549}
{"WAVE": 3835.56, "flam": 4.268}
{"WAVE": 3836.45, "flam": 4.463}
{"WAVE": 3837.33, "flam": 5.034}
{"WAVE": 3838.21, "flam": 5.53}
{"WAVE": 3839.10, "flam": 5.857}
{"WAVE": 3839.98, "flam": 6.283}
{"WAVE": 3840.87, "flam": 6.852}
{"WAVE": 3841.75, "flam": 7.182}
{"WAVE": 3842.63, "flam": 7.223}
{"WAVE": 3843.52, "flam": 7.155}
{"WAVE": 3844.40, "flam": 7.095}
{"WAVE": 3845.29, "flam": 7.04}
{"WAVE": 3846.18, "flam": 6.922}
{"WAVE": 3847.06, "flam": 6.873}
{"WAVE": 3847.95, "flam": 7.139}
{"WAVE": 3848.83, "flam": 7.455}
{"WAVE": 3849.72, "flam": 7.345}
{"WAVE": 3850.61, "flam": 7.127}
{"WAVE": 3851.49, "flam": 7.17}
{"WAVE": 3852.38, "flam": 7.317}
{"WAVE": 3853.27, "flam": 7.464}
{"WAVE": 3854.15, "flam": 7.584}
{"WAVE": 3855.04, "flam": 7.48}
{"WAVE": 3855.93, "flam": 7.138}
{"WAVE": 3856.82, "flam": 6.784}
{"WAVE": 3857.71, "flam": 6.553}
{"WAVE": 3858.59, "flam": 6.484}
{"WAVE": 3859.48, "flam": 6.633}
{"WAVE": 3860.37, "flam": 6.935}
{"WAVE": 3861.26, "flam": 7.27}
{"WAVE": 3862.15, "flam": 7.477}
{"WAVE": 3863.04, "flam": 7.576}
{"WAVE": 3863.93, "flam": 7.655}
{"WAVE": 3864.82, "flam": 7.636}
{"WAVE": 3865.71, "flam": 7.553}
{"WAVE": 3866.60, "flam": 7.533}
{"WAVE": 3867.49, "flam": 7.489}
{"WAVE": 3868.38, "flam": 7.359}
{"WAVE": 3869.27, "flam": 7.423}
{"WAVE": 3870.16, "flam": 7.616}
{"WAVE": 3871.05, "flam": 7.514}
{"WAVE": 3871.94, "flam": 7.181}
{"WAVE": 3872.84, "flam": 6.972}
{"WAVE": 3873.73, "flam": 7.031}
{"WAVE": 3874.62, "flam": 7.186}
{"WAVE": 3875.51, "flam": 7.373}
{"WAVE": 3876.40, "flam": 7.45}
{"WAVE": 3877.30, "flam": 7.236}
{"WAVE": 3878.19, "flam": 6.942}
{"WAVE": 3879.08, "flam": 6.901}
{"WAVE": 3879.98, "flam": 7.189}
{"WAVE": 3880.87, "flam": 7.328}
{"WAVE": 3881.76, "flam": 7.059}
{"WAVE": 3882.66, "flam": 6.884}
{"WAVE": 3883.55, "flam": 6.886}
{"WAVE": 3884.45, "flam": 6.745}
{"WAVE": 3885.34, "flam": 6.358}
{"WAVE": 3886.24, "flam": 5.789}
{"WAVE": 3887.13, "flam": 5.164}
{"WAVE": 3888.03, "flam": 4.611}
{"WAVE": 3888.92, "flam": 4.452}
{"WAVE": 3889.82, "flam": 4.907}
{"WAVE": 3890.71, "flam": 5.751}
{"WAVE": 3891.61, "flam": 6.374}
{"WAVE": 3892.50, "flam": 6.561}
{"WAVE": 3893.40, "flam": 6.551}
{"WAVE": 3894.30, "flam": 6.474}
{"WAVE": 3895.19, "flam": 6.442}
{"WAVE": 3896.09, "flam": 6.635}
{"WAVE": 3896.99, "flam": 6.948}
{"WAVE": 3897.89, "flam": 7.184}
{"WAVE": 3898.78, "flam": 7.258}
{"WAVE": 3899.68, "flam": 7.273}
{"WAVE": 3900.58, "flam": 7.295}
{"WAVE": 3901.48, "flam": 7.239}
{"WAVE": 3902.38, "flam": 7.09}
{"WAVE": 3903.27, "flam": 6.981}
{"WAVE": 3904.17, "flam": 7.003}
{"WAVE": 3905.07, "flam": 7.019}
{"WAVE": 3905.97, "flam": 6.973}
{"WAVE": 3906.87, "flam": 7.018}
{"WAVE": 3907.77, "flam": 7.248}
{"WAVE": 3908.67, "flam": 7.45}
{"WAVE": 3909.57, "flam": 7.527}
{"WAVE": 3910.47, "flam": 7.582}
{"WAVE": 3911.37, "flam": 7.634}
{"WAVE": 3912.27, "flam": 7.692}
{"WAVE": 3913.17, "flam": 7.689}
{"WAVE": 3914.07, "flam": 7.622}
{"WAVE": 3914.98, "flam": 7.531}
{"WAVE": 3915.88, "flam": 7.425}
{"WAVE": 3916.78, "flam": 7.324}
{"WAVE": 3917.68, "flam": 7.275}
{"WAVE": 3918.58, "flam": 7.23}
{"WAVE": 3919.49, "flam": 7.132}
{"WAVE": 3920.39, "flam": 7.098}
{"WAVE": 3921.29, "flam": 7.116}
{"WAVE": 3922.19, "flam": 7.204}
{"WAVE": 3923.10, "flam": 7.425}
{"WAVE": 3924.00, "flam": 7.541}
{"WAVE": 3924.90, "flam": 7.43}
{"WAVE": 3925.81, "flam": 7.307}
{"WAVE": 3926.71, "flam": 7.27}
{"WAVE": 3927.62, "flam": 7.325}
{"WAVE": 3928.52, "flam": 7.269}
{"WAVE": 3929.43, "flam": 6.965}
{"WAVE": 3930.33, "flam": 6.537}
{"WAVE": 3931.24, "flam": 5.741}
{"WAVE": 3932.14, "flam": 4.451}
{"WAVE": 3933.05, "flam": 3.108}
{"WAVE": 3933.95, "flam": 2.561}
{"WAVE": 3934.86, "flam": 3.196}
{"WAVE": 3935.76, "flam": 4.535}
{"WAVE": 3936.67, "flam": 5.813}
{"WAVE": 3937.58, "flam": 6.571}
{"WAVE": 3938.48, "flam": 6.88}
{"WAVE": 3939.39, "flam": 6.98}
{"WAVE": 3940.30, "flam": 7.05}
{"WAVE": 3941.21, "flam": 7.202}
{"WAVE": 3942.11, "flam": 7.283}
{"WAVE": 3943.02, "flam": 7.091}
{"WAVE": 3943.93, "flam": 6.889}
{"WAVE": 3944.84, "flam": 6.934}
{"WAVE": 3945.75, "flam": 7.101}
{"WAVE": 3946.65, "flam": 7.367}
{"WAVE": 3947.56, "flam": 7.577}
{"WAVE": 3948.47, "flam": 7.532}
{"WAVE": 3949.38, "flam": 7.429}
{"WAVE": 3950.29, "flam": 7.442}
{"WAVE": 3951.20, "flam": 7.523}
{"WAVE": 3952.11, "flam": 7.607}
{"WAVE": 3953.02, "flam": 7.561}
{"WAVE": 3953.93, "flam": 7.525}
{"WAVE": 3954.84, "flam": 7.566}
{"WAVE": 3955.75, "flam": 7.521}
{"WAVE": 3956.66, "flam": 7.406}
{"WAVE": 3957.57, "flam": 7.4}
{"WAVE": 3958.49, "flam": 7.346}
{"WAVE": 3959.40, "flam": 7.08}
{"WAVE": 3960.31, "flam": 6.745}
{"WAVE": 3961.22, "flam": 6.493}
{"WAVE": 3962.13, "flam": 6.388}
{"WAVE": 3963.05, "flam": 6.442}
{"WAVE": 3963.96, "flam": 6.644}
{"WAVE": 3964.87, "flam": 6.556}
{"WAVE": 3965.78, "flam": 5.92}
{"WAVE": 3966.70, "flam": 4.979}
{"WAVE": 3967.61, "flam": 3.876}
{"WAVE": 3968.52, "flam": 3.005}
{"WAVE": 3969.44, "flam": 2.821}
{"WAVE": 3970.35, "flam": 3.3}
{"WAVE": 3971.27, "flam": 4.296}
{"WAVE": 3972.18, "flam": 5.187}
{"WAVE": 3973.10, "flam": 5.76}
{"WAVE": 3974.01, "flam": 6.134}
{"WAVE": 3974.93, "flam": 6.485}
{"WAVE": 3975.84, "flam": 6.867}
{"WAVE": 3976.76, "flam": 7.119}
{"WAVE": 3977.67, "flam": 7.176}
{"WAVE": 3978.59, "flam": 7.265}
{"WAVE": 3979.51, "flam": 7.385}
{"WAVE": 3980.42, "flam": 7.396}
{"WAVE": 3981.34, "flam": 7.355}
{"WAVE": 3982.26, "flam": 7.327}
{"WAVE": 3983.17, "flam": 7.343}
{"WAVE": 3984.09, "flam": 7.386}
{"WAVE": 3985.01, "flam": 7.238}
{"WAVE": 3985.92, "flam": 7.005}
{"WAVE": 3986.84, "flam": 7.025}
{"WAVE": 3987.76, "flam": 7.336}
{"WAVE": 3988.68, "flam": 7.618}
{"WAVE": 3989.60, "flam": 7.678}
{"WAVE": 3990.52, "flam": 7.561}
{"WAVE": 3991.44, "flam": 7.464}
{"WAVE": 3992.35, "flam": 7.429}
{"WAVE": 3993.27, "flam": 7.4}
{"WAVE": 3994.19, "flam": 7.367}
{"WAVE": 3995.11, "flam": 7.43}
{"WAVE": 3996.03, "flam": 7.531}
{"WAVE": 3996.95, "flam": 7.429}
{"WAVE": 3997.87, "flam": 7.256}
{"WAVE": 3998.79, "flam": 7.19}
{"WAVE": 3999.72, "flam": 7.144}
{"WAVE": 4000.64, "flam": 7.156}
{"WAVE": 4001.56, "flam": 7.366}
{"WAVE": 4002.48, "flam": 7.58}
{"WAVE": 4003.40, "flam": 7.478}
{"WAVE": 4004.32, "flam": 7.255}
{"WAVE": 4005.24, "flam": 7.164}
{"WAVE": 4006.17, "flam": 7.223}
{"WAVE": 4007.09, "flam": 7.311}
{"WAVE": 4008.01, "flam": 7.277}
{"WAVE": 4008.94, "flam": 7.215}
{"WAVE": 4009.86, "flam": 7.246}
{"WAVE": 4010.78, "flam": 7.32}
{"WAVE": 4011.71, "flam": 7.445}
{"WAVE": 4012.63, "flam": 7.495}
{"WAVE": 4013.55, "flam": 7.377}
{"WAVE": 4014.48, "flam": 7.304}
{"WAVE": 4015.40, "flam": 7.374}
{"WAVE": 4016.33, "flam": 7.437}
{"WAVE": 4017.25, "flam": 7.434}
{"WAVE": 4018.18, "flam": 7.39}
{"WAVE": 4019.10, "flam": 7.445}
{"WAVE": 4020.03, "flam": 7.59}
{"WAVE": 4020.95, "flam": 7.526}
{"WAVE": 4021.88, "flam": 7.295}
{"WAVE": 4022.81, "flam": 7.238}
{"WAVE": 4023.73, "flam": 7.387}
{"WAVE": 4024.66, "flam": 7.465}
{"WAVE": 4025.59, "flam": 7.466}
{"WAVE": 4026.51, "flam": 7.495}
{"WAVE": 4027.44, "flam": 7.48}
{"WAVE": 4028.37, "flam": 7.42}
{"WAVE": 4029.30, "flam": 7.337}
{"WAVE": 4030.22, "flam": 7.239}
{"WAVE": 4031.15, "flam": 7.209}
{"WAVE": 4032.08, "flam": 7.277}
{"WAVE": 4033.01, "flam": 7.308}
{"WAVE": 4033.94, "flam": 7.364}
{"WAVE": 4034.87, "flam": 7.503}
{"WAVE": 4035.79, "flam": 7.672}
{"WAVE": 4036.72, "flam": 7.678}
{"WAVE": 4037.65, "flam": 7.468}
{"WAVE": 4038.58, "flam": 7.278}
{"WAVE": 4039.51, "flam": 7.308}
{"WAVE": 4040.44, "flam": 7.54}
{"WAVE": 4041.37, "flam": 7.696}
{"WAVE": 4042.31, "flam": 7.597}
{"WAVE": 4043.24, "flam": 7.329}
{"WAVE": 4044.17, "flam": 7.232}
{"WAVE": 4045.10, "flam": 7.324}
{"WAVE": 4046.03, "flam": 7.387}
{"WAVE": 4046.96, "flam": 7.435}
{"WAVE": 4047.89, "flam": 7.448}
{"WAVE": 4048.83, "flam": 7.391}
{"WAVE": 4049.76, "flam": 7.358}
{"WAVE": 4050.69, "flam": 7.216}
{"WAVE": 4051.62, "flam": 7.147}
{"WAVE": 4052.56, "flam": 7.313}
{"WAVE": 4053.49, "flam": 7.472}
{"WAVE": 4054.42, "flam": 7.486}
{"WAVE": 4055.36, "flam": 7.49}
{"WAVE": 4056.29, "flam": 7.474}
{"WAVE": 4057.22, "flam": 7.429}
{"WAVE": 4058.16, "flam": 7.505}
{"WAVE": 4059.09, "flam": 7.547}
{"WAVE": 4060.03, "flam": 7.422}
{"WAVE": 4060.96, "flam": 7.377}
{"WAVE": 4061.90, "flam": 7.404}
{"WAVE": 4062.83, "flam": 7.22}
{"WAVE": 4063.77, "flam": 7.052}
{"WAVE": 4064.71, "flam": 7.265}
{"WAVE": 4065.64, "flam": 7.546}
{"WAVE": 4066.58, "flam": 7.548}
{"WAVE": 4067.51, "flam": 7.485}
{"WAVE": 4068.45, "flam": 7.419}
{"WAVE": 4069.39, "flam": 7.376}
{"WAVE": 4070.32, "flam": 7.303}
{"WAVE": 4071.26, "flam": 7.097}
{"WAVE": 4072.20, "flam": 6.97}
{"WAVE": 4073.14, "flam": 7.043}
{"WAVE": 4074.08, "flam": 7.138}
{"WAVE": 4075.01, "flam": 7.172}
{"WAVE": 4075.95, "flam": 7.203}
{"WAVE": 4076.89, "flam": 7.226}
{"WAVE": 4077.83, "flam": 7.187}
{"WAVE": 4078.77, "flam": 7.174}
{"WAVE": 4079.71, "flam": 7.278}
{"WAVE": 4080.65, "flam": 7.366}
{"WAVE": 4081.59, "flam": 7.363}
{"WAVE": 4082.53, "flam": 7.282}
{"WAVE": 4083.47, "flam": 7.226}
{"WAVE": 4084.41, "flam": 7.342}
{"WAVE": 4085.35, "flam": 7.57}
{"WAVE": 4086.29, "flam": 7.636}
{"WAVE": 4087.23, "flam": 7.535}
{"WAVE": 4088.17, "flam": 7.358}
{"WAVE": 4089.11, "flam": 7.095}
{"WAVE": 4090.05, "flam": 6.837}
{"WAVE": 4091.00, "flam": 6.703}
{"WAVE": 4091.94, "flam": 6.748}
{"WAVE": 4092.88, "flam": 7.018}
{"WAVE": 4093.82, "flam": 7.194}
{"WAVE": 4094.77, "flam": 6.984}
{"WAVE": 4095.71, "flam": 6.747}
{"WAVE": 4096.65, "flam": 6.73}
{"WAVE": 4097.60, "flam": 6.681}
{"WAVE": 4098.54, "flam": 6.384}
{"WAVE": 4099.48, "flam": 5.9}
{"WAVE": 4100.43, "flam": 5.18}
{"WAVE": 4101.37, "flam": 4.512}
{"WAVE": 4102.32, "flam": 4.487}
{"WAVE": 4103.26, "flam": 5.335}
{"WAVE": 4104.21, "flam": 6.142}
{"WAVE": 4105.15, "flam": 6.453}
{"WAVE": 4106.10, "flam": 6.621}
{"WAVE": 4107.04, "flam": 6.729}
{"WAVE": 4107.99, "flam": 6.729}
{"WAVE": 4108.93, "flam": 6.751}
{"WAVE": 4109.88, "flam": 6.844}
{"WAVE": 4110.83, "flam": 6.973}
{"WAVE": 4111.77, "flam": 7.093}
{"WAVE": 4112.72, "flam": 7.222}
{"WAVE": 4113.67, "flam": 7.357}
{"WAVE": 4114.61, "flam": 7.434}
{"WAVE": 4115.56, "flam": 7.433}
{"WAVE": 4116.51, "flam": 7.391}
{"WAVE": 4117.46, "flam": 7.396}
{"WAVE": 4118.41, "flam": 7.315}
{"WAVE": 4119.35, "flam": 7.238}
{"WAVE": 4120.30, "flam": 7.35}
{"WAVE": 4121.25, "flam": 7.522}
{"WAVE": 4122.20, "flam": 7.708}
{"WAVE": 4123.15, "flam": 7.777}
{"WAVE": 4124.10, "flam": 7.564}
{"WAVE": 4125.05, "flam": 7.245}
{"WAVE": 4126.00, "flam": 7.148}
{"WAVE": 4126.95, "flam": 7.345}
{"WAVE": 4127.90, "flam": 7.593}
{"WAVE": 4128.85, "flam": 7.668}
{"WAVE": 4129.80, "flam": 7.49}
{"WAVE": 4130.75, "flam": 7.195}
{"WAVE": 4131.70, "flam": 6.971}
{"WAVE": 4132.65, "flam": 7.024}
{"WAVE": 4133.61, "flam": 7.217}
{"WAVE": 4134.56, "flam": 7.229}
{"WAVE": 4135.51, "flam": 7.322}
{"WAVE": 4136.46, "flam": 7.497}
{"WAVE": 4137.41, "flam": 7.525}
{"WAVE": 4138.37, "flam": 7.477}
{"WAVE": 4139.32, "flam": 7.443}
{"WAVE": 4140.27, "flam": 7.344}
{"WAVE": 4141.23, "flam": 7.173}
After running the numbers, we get 1.1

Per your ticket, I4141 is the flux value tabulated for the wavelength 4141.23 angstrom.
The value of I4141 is 7.173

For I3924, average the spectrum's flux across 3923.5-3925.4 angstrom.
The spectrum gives 7.48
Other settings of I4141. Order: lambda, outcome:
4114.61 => 7.434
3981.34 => 7.355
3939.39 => 6.98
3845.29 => 7.04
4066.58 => 7.548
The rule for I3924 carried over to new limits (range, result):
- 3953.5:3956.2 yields 7.54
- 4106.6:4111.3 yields 6.8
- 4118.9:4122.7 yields 7.45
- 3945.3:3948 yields 7.37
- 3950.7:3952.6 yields 7.56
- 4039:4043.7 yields 7.48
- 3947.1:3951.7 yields 7.5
